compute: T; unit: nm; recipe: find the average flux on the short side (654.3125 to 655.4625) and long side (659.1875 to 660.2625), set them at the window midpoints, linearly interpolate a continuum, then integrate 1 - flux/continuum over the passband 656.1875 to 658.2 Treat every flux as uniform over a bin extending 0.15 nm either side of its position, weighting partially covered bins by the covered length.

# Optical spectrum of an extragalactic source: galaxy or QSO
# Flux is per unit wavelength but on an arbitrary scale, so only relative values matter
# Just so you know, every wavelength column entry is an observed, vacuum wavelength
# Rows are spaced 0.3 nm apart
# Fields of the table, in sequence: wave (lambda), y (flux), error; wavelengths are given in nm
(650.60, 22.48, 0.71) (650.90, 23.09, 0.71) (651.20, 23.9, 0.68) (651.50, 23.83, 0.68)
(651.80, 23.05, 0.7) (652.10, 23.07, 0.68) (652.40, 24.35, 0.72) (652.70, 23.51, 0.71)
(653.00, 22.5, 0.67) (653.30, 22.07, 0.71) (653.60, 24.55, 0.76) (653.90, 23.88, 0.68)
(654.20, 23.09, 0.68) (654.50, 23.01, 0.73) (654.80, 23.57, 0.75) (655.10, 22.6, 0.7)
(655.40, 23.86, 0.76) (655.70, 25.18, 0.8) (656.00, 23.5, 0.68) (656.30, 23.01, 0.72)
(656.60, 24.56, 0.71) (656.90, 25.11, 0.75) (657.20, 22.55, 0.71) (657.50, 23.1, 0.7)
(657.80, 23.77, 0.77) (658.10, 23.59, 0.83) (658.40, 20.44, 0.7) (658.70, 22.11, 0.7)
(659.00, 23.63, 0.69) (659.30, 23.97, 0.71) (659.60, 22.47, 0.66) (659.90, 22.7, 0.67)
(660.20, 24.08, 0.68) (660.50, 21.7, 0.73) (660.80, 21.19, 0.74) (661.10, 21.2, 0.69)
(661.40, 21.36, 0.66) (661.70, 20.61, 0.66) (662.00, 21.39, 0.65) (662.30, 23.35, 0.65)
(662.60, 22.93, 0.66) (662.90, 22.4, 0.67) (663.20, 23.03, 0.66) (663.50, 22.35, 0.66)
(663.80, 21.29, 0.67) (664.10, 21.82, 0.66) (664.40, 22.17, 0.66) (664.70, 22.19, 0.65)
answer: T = -0.04 nm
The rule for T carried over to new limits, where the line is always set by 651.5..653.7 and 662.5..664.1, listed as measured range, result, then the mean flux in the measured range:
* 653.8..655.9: -0.04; 23.6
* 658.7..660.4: -0.04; 23.2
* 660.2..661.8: 0.07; 21.5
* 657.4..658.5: 0.00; 22.8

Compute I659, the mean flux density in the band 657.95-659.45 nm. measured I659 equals 22.7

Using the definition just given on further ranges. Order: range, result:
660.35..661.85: 21.2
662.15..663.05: 22.9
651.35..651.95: 23.4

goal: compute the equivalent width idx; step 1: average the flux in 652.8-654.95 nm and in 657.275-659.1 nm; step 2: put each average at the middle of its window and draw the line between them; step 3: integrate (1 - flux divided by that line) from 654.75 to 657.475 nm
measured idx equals -0.09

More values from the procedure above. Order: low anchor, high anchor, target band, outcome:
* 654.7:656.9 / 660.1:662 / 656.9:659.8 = -0.03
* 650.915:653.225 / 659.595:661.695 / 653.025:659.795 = -0.20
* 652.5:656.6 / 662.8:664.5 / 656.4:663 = 0.02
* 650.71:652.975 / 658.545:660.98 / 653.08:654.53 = 0.00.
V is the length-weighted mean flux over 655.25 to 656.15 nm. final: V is 24.2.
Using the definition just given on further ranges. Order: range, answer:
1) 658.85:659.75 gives 23.4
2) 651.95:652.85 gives 23.6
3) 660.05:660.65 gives 22.9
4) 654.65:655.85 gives 23.8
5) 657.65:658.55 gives 22.6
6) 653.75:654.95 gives 23.4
